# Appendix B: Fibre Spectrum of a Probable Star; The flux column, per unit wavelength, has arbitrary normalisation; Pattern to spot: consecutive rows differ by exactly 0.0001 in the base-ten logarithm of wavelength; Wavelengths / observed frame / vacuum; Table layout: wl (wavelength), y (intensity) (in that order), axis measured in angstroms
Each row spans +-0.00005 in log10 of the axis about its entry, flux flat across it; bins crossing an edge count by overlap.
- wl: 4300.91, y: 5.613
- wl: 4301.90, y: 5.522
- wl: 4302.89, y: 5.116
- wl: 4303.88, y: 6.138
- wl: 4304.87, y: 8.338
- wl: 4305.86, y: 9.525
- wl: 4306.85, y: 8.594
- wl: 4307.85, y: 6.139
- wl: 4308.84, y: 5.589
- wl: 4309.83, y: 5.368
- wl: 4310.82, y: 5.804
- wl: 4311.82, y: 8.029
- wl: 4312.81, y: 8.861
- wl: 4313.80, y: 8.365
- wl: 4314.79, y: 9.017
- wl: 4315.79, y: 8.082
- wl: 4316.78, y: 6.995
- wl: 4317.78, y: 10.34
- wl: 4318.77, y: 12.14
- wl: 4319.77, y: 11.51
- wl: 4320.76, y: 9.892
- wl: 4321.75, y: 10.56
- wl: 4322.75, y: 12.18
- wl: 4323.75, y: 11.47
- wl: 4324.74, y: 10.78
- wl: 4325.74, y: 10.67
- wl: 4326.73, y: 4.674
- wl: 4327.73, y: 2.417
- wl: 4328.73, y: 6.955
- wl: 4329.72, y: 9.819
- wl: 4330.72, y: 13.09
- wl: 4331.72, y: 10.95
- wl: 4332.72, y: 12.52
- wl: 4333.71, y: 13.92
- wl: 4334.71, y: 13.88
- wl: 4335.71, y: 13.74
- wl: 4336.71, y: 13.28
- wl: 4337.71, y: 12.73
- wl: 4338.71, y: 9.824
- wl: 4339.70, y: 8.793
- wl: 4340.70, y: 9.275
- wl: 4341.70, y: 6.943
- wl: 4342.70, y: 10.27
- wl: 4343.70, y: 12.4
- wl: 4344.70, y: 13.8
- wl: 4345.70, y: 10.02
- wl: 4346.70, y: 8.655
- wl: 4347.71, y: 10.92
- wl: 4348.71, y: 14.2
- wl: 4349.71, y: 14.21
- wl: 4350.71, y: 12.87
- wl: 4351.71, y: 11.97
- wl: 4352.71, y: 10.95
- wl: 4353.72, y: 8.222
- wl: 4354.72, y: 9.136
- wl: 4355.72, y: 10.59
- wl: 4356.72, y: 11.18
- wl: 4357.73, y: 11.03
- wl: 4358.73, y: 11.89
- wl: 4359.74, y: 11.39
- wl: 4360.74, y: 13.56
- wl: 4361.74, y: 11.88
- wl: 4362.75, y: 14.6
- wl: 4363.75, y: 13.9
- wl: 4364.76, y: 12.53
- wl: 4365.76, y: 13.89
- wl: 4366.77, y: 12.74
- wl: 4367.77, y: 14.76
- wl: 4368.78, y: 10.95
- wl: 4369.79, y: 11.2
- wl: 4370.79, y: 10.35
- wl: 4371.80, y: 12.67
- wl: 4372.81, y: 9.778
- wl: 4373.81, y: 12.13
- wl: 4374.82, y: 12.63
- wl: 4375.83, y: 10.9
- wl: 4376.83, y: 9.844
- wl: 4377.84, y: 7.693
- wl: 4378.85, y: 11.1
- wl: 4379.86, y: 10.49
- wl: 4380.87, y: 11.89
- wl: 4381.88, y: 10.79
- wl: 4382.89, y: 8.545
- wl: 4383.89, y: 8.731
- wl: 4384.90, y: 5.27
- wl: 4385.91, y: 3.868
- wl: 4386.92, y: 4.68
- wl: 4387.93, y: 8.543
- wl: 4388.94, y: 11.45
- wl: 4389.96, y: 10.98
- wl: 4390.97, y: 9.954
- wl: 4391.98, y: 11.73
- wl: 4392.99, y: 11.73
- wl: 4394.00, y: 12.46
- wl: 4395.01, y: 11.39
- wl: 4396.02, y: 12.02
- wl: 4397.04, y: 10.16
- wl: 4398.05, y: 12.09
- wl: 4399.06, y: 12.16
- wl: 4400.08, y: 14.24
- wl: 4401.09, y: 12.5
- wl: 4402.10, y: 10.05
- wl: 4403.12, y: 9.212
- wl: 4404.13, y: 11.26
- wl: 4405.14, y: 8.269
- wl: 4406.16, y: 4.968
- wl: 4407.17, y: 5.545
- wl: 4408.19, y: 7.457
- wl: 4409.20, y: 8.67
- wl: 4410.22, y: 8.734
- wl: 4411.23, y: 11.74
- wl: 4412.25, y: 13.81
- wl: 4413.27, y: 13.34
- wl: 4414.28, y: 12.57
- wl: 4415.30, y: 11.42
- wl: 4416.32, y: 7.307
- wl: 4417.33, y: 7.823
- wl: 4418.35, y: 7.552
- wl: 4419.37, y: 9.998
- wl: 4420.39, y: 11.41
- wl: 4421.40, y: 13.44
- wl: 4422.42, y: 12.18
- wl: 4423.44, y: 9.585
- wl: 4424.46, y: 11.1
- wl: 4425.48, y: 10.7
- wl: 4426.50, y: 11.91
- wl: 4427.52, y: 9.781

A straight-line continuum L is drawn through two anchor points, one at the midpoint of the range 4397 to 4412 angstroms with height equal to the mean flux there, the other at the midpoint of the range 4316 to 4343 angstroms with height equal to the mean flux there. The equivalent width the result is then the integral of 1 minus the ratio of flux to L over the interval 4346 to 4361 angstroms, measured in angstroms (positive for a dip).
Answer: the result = -1.69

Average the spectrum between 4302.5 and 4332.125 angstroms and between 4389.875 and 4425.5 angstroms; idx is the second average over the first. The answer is 1.23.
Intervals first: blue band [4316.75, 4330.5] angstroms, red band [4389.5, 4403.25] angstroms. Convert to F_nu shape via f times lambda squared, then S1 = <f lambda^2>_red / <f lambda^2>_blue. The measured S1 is 1.26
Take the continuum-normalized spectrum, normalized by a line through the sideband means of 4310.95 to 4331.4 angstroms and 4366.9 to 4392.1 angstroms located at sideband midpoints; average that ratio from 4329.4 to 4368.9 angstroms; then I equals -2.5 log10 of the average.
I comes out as -0.22 mag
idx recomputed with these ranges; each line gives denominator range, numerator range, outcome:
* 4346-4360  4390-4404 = 1.03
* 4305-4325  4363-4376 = 1.37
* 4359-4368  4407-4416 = 0.80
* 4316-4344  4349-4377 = 1.14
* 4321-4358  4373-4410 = 0.92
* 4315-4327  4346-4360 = 1.12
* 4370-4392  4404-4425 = 1.02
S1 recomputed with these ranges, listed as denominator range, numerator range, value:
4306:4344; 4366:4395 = 1.10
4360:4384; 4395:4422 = 0.90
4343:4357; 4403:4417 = 0.87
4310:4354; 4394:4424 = 1.04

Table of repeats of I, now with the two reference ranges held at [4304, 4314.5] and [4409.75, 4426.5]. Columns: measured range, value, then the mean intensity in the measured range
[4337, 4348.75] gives -0.24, 10.6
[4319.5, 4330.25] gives -0.16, 9.14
